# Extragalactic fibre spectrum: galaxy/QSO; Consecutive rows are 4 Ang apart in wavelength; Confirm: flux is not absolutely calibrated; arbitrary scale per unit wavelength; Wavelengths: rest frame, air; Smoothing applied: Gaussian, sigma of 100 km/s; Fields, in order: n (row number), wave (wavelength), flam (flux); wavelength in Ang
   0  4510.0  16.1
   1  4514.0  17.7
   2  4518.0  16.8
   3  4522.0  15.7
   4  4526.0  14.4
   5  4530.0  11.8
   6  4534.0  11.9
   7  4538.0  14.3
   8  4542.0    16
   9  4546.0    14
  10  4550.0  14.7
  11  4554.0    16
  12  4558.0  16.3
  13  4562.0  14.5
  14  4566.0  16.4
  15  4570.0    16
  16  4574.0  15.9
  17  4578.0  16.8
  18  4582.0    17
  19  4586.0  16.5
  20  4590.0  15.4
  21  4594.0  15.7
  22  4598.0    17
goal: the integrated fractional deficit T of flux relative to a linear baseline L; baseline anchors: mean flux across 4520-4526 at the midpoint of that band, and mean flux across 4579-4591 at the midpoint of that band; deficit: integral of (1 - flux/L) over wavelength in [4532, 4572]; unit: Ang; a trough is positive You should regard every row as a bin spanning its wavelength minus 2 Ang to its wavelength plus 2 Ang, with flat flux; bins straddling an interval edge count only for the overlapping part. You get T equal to 2.04 Ang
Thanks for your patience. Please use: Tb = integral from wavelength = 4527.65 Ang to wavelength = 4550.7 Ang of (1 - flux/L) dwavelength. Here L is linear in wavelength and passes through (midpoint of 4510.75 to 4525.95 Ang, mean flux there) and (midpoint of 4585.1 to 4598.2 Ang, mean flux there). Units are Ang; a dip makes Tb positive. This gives 3.6 Ang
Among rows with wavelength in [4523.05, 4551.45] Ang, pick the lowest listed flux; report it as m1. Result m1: 11.8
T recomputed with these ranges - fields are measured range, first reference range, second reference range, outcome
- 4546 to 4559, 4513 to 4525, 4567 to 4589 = 0.8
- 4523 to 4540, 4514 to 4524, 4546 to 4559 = 3.0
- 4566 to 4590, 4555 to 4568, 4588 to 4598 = -0.8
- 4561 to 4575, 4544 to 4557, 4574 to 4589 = 0.1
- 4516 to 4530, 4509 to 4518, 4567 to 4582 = 1.5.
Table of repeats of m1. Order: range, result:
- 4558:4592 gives 14.5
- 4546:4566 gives 14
